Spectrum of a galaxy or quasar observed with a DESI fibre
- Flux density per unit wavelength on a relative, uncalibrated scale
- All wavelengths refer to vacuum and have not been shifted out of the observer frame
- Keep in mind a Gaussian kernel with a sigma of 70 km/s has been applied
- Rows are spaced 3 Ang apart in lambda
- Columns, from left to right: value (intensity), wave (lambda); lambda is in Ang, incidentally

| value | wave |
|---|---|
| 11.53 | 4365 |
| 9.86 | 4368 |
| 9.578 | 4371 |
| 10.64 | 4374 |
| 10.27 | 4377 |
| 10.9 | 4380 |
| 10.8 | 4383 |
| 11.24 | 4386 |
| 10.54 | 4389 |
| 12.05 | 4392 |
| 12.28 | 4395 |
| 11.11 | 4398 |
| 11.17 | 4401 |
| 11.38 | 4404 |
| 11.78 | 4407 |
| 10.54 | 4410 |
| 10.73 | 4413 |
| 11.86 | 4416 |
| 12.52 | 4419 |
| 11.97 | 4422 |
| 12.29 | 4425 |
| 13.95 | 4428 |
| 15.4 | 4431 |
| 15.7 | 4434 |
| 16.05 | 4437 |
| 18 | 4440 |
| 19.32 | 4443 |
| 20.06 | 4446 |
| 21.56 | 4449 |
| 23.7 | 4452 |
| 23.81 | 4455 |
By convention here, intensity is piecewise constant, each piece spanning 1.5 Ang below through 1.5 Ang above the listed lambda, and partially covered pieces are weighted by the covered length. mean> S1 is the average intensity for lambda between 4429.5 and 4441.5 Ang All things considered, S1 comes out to 16.3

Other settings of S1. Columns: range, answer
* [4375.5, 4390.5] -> 10.8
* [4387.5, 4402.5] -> 11.4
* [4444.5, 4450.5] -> 20.8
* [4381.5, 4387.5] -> 11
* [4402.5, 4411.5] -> 11.2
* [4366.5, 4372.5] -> 9.72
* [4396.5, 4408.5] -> 11.4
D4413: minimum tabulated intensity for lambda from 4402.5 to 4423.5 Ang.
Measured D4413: 10.54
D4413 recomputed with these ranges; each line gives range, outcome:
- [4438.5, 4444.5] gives 18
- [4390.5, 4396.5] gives 12.05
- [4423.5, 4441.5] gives 12.29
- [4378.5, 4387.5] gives 10.8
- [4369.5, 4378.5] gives 9.578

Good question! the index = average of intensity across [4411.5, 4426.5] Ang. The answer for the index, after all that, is 11.9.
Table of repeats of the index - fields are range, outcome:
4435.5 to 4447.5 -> 18.4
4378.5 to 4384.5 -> 10.9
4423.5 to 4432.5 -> 13.9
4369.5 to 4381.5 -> 10.3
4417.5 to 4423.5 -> 12.2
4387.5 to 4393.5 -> 11.3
